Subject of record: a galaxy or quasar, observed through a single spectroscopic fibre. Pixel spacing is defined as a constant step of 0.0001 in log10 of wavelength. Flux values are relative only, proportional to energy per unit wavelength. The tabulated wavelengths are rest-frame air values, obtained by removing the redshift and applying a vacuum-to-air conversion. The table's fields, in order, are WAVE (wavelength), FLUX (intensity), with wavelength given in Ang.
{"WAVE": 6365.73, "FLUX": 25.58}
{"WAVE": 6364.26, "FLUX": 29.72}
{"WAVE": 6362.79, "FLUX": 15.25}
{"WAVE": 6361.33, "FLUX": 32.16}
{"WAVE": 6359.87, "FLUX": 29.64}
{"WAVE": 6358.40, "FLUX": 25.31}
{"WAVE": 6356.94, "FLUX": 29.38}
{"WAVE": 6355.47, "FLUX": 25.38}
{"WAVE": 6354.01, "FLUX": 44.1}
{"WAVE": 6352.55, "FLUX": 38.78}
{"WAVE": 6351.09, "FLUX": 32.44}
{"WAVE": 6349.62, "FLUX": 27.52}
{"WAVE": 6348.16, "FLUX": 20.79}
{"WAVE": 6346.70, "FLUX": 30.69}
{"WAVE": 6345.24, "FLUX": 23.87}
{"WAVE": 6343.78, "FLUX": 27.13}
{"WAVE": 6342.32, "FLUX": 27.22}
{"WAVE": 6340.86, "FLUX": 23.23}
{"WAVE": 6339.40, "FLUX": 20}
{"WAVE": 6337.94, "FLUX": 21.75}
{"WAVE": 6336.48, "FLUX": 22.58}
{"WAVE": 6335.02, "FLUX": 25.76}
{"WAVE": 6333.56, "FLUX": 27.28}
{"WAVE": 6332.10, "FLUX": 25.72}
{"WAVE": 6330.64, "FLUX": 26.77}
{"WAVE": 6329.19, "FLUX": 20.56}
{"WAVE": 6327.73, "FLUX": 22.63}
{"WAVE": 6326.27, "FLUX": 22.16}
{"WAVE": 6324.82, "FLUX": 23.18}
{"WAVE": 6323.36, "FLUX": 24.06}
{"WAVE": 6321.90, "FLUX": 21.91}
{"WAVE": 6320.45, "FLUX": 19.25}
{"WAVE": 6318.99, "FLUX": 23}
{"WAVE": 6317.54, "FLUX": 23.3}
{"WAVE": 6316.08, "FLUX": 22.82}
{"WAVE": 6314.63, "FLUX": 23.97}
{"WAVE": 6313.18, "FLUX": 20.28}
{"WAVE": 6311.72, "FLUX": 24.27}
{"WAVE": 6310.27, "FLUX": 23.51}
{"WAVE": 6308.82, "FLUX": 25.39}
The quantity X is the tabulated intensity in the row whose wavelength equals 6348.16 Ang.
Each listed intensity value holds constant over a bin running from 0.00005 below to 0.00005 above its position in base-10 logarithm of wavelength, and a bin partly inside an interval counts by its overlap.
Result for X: 20.79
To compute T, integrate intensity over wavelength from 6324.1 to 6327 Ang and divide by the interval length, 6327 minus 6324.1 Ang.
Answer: 22.7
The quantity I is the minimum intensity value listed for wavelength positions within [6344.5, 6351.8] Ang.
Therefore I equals 20.79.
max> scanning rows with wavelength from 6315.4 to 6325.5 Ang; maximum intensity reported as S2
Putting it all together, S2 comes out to 24.06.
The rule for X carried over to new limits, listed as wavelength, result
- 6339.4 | 20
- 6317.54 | 23.3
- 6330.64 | 26.77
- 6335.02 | 25.76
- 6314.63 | 23.97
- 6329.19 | 20.56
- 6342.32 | 27.22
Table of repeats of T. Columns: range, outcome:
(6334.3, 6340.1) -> 22.5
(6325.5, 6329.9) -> 21.8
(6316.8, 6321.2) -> 21.9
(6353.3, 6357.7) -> 32.8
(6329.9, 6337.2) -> 25.6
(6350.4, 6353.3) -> 35.8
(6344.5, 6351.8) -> 27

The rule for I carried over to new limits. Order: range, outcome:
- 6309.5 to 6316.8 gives 20.28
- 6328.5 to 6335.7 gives 20.56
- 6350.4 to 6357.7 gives 25.38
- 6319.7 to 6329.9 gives 19.25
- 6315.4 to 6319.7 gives 22.82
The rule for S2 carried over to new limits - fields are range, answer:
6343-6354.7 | 44.1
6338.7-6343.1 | 27.22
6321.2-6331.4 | 26.77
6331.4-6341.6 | 27.28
